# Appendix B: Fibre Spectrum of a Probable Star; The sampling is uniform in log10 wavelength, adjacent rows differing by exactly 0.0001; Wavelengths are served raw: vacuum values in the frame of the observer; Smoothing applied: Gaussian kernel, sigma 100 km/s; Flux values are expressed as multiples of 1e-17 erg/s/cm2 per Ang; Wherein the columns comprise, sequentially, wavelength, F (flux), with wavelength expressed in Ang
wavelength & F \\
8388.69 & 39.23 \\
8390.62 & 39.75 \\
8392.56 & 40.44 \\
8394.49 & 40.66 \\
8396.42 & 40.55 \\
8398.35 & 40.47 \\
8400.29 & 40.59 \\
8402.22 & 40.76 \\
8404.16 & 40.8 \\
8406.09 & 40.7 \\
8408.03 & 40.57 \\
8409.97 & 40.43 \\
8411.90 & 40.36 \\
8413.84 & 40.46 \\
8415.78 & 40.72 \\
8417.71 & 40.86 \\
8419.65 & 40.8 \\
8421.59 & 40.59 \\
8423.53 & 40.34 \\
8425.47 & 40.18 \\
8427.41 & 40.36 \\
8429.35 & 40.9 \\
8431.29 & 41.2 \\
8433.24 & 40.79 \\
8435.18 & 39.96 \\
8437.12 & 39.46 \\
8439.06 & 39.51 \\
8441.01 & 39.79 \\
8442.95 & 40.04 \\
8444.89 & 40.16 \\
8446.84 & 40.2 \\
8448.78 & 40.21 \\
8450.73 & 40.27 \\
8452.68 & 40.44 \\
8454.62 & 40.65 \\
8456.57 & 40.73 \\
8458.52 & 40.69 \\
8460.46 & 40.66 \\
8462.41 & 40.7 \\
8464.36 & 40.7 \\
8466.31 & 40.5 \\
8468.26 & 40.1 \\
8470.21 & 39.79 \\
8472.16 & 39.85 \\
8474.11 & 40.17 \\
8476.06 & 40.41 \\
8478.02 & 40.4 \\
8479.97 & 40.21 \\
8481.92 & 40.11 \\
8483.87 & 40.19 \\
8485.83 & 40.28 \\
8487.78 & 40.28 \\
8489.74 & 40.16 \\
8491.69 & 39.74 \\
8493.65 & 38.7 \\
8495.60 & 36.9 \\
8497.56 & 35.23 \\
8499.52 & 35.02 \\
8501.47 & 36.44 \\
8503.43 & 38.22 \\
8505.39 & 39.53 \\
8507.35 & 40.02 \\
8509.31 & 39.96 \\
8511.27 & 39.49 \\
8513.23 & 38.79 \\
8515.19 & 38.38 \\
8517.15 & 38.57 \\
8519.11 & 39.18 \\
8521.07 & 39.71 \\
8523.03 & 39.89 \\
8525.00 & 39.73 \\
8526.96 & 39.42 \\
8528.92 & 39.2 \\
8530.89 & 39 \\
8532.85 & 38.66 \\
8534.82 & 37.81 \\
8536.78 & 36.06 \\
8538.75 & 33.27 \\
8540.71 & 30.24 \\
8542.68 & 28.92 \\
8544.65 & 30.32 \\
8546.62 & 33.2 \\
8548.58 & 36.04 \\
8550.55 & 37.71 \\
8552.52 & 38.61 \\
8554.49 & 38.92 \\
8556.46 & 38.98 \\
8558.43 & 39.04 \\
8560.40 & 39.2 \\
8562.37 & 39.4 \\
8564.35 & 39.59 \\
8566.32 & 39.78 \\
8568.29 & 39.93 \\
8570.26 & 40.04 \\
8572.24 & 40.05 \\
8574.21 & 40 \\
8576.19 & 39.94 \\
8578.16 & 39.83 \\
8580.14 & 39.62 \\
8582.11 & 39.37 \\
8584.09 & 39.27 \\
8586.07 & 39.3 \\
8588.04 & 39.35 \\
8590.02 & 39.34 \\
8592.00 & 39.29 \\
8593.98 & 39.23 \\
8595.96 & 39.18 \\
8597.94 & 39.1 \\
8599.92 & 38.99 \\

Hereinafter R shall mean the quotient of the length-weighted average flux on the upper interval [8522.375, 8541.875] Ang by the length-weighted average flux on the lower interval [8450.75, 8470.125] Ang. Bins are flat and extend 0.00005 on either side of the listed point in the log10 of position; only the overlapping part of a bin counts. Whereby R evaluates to 0.92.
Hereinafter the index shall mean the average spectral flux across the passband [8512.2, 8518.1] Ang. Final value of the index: 38.6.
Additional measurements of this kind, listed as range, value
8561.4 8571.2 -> 39.7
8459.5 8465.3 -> 40.7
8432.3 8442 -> 39.9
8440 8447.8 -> 40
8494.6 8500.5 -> 35.8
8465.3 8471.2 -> 40.1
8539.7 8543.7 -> 29.6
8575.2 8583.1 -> 39.7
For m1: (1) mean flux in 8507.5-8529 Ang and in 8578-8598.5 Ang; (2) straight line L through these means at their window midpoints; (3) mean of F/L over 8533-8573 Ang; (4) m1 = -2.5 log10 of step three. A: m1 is 0.070 mag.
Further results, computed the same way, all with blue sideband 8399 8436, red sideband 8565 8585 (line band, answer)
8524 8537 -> 0.036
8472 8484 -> 0.002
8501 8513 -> 0.031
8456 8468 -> -0.007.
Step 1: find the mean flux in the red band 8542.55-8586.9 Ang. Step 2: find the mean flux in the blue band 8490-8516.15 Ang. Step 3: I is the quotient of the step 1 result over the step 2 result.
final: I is 1.0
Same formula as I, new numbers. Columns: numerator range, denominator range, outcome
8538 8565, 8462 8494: 0.90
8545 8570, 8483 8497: 0.97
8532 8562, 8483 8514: 0.93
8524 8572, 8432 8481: 0.93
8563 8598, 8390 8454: 0.98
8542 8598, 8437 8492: 0.95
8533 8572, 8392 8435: 0.91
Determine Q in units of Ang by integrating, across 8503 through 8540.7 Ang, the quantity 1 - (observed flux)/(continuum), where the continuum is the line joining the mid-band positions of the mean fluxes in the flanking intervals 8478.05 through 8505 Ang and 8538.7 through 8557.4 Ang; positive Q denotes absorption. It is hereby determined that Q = -2.0 Ang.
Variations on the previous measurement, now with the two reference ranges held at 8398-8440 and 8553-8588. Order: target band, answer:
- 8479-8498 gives 0.36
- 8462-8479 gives -0.05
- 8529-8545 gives 2.02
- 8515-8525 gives 0.15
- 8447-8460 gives -0.07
